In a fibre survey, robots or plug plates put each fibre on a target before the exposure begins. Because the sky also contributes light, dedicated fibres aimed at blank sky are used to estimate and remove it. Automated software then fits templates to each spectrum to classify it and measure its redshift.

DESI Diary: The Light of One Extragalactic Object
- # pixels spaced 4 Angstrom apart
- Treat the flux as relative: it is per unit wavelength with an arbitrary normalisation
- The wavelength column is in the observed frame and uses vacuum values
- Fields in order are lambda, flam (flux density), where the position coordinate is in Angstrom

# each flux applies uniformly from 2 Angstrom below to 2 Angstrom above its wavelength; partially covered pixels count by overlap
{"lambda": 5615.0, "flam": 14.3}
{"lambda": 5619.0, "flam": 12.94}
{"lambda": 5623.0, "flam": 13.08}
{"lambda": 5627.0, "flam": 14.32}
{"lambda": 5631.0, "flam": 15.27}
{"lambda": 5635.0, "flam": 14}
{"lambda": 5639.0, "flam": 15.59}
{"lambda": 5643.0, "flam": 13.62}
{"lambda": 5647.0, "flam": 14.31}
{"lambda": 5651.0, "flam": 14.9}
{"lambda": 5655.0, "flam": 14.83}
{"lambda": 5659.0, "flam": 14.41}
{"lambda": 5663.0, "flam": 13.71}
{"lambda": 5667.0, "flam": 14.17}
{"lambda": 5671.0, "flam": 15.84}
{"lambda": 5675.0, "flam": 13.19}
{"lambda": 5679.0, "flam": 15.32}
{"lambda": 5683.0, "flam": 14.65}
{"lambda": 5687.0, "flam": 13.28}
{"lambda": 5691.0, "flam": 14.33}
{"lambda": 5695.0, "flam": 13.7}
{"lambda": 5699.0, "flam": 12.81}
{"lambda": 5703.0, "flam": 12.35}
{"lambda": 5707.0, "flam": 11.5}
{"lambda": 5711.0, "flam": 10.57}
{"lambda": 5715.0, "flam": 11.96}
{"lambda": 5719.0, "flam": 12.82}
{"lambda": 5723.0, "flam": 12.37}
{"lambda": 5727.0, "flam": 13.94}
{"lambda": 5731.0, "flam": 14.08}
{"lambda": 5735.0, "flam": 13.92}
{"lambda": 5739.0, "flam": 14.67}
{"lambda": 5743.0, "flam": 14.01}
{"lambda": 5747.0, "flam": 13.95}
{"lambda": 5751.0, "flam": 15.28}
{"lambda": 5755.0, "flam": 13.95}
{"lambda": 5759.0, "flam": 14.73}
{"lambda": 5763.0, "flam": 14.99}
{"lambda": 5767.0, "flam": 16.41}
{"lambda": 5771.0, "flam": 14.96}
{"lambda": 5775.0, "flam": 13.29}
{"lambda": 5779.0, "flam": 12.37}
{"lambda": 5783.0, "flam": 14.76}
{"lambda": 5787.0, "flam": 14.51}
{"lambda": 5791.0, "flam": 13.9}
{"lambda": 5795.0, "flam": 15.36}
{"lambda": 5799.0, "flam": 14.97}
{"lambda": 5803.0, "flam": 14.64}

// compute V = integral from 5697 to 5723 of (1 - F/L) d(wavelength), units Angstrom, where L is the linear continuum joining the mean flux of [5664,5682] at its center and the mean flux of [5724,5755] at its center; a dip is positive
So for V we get 4.2 Angstrom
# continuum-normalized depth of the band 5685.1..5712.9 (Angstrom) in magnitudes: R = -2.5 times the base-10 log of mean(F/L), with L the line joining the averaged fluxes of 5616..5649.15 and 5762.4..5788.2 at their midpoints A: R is 0.13 mag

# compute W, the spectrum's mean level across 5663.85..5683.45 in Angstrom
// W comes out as 14.6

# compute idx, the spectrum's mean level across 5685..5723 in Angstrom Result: 12.6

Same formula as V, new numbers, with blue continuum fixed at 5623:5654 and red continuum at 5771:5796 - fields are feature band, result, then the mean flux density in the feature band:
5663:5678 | 0.02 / 14.4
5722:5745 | 0.50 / 13.9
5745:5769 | -1.28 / 14.9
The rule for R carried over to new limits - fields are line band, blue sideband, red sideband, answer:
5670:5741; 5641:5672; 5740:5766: 0.09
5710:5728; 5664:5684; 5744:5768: 0.19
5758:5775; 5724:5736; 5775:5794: -0.09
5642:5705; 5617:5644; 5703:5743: -0.04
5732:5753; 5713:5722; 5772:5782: -0.13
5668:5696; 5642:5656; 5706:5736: -0.06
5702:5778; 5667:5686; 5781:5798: 0.07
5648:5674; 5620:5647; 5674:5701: -0.04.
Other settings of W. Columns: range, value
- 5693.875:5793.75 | 13.7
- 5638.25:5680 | 14.5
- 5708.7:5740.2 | 13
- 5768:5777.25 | 14.3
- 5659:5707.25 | 13.8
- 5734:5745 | 14.2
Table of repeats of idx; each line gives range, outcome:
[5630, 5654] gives 14.6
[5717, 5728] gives 13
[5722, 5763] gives 14.2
